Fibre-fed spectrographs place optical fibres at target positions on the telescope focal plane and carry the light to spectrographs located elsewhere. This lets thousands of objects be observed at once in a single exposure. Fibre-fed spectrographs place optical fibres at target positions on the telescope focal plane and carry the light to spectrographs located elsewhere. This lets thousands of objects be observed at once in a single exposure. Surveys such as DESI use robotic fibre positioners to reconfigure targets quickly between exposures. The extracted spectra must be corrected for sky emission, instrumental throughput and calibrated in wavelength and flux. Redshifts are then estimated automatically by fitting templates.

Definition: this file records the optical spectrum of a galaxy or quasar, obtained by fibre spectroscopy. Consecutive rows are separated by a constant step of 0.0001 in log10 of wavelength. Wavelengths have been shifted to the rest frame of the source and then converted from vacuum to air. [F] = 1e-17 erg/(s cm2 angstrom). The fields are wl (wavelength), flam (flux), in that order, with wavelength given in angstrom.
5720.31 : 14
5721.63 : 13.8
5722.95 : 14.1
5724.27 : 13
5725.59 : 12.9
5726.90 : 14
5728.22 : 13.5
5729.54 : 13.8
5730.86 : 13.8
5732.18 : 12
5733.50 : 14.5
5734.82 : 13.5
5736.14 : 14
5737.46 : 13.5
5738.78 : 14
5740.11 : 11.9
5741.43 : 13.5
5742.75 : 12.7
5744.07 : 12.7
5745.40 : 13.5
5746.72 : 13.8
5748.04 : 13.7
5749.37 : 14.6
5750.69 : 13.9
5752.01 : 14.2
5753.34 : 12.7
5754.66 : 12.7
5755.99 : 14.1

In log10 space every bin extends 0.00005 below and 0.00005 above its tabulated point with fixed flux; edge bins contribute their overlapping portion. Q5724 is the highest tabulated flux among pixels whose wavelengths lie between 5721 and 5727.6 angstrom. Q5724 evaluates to 14.1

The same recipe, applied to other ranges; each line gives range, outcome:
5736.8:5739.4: 14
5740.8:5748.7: 13.8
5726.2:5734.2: 14.5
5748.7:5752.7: 14.6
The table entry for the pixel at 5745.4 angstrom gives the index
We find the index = 13.5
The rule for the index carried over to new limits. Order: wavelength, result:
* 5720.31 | 14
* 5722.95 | 14.1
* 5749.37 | 14.6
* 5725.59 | 12.9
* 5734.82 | 13.5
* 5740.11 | 11.9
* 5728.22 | 13.5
